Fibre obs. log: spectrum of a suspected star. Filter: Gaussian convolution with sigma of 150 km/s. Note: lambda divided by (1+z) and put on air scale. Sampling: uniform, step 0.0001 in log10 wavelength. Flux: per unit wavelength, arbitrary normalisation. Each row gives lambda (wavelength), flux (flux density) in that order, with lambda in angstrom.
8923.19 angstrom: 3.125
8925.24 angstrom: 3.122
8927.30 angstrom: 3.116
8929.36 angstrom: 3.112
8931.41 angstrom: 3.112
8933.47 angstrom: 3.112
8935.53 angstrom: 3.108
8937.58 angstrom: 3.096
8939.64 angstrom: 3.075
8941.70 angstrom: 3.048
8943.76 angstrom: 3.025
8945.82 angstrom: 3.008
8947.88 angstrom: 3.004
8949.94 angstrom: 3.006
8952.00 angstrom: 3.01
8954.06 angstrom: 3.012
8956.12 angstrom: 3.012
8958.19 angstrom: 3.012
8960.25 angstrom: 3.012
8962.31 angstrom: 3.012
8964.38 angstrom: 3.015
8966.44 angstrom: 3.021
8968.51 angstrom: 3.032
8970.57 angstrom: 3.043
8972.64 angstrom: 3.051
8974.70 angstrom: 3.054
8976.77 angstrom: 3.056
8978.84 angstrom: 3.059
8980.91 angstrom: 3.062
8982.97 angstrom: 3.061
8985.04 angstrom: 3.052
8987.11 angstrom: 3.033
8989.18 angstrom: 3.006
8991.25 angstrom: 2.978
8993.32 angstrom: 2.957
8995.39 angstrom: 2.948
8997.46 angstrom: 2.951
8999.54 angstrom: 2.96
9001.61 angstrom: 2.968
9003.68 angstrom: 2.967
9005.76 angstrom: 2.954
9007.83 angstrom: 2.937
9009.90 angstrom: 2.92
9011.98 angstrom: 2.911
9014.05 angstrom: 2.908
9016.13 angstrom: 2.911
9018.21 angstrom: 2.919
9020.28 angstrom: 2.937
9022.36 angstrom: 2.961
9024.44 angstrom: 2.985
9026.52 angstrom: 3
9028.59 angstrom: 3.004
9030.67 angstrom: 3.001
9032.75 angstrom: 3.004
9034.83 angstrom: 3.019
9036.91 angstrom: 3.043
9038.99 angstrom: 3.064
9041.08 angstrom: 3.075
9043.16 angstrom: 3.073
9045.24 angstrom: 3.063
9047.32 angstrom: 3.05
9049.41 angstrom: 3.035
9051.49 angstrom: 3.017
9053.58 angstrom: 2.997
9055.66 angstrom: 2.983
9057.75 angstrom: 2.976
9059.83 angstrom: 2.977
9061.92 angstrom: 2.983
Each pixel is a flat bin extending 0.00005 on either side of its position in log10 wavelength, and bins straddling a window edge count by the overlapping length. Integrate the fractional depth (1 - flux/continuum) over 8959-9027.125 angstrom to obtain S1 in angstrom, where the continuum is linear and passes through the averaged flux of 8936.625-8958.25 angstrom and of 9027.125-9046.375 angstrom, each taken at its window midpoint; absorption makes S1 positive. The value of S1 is 1.0 angstrom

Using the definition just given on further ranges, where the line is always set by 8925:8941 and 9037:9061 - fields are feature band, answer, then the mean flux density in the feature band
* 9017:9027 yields 0.3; 2.96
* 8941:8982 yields 0.8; 3.03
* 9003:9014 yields 0.4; 2.93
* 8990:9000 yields 0.3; 2.96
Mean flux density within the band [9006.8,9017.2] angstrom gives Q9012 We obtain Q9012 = 2.92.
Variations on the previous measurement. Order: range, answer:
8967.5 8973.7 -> 3.05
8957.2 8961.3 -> 3.02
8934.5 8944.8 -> 3.07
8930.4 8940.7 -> 3.1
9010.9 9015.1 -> 2.91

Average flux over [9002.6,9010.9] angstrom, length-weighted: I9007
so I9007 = 2.95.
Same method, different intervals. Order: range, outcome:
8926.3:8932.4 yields 3.11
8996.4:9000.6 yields 2.95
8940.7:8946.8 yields 3.03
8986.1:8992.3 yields 3.01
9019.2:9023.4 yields 2.95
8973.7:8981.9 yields 3.05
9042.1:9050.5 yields 3.06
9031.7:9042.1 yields 3.04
